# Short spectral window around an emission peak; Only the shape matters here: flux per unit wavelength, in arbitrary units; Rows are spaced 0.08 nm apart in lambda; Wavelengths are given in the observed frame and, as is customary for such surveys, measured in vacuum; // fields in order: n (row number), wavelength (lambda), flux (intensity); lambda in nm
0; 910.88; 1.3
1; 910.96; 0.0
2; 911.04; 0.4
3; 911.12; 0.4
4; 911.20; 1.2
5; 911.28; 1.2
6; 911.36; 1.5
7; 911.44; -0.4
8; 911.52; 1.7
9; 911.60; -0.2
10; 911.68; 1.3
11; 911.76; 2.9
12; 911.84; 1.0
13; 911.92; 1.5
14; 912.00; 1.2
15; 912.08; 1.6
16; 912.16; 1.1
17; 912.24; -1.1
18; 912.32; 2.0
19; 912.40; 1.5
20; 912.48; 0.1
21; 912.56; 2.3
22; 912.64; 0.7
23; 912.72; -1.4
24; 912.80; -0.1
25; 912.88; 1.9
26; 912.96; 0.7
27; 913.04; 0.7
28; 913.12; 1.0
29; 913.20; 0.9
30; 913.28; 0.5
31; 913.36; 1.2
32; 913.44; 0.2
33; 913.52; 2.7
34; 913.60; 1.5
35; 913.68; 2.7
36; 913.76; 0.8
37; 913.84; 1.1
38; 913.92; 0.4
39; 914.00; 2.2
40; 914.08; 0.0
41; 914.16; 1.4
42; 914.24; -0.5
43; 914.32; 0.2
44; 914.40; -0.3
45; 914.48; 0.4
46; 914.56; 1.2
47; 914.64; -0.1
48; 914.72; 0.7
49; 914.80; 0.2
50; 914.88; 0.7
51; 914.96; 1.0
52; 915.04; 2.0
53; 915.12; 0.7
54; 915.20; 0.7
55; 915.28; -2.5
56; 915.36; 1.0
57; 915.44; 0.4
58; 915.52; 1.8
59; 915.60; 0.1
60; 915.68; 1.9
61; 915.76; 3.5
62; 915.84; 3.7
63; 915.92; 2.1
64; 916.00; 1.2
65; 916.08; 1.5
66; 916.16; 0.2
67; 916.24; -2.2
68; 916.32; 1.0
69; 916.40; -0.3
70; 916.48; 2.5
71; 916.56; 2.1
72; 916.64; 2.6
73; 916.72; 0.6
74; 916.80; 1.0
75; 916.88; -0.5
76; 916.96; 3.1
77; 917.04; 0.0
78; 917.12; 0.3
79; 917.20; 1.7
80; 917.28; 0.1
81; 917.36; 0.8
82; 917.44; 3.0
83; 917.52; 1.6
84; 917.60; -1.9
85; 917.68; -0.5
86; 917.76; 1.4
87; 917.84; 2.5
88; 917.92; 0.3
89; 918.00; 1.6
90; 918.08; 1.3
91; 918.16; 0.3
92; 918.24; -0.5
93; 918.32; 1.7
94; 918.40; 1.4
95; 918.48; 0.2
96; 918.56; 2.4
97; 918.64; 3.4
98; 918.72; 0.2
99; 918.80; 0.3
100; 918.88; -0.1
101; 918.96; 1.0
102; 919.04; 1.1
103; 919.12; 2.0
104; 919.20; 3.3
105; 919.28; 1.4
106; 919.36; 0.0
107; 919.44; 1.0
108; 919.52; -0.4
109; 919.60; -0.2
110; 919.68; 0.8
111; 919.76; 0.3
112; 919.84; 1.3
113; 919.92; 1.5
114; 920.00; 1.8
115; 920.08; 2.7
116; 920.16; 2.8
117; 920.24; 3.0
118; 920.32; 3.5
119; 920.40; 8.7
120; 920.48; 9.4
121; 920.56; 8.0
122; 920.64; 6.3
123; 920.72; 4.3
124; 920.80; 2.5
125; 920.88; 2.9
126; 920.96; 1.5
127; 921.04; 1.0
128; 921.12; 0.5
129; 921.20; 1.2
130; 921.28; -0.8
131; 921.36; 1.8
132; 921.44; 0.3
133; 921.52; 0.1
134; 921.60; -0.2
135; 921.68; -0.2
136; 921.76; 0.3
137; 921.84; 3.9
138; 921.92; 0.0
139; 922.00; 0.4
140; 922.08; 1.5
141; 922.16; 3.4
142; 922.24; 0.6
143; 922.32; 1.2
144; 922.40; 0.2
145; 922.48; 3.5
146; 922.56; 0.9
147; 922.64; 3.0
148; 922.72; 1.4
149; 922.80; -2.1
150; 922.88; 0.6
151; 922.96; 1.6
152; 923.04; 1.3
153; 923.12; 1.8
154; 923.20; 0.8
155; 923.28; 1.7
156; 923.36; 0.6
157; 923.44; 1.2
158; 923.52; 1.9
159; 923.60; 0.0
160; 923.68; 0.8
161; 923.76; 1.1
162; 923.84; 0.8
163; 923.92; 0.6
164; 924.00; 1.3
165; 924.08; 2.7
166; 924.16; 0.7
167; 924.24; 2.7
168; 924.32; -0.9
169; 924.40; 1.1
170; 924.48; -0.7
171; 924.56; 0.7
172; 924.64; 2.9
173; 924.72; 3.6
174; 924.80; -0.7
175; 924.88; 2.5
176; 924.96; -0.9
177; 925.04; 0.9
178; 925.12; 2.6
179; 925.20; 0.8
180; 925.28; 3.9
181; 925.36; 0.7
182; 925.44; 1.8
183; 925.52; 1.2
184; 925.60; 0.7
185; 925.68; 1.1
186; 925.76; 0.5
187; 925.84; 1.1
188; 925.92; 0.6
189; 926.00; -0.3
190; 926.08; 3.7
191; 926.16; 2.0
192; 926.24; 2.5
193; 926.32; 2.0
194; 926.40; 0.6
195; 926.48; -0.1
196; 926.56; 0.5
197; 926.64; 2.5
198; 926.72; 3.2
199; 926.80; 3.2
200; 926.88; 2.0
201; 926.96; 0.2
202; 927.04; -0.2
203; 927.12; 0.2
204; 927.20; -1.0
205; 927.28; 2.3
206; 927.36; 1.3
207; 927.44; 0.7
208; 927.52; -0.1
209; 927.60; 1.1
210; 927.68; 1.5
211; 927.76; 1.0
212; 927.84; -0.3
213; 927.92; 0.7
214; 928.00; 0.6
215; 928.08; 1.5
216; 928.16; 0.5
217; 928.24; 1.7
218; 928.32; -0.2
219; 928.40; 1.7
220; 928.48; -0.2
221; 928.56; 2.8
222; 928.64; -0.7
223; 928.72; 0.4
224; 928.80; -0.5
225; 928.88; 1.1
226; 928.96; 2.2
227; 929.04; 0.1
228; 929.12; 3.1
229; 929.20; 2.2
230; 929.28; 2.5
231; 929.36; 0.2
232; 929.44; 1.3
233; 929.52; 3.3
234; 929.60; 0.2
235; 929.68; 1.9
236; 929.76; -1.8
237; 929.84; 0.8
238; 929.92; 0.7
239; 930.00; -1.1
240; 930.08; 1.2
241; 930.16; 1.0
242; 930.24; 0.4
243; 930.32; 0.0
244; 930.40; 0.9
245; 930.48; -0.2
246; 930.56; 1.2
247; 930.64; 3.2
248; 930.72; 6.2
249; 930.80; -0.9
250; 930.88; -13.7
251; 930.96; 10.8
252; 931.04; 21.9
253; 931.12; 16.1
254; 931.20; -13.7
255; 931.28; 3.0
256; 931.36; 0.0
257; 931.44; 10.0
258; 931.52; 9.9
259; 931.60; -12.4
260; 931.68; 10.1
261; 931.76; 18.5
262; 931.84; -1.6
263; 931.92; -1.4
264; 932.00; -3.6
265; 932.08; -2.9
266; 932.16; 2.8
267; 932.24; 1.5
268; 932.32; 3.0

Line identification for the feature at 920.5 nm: H-gamma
